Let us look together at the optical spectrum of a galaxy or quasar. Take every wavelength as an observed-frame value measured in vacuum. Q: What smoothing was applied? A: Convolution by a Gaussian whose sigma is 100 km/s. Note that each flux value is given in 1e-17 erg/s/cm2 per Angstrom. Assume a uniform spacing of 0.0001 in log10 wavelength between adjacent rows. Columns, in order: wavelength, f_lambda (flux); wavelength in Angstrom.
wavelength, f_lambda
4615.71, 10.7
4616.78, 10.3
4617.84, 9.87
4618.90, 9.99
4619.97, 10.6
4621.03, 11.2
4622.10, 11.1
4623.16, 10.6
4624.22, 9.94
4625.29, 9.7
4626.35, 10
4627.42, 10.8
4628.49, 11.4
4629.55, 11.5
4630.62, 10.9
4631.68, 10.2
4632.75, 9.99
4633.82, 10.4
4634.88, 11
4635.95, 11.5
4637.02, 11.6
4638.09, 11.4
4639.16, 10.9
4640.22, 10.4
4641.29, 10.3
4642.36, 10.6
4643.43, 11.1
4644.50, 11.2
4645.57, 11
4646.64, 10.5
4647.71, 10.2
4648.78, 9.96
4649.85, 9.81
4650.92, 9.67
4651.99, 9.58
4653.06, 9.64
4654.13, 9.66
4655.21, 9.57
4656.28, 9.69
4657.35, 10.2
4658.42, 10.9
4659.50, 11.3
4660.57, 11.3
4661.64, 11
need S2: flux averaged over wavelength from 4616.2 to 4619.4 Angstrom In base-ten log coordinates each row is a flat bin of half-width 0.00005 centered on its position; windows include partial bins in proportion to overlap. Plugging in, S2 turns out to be 10.1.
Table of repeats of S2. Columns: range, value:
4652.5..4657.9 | 9.76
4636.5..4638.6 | 11.5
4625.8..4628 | 10.4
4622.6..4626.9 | 10.1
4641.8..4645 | 10.9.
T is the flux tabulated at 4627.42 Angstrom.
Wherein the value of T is 10.8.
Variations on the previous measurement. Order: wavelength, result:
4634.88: 11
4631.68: 10.2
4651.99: 9.58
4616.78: 10.3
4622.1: 11.1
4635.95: 11.5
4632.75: 9.99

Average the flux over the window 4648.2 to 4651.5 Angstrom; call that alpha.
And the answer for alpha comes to 9.82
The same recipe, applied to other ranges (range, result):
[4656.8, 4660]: 10.8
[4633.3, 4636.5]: 11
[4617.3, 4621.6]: 10.4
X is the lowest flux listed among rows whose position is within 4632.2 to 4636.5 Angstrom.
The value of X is 9.99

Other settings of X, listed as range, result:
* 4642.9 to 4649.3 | 9.96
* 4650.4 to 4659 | 9.57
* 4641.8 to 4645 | 10.6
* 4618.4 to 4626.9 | 9.7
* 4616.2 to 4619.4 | 9.87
